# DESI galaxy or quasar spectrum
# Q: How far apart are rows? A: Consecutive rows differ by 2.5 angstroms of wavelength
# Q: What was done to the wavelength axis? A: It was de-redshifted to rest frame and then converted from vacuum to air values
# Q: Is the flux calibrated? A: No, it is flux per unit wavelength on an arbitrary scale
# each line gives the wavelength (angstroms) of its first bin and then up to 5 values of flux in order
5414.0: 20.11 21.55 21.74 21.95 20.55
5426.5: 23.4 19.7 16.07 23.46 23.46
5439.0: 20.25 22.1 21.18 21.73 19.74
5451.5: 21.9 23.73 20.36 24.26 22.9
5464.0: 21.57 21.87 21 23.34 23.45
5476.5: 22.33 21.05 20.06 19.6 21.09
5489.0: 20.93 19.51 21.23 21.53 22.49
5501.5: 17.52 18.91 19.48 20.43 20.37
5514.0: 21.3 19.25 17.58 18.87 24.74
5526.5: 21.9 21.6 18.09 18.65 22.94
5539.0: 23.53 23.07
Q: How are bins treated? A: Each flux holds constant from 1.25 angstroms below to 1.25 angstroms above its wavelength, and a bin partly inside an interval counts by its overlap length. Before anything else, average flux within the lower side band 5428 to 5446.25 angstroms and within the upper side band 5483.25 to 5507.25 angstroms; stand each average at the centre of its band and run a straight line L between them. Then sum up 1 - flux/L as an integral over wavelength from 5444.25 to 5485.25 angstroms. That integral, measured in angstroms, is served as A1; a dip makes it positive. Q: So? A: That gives -2.3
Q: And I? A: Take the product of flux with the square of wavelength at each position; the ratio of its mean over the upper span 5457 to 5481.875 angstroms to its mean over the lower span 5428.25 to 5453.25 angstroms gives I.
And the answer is 1.07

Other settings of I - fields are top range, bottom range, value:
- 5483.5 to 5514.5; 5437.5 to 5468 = 0.95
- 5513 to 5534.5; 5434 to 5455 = 0.96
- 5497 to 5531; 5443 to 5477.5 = 0.94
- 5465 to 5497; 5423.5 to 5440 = 1.03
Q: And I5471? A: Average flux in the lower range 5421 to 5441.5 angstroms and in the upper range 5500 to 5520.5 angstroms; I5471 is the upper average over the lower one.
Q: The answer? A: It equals 0.92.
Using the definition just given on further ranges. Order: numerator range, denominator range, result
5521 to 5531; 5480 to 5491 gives 1.07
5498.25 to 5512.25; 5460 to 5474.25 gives 0.89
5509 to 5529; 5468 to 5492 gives 0.97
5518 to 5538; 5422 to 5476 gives 0.95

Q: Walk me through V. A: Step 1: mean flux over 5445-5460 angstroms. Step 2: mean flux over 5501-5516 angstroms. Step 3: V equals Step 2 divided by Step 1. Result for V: 0.9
